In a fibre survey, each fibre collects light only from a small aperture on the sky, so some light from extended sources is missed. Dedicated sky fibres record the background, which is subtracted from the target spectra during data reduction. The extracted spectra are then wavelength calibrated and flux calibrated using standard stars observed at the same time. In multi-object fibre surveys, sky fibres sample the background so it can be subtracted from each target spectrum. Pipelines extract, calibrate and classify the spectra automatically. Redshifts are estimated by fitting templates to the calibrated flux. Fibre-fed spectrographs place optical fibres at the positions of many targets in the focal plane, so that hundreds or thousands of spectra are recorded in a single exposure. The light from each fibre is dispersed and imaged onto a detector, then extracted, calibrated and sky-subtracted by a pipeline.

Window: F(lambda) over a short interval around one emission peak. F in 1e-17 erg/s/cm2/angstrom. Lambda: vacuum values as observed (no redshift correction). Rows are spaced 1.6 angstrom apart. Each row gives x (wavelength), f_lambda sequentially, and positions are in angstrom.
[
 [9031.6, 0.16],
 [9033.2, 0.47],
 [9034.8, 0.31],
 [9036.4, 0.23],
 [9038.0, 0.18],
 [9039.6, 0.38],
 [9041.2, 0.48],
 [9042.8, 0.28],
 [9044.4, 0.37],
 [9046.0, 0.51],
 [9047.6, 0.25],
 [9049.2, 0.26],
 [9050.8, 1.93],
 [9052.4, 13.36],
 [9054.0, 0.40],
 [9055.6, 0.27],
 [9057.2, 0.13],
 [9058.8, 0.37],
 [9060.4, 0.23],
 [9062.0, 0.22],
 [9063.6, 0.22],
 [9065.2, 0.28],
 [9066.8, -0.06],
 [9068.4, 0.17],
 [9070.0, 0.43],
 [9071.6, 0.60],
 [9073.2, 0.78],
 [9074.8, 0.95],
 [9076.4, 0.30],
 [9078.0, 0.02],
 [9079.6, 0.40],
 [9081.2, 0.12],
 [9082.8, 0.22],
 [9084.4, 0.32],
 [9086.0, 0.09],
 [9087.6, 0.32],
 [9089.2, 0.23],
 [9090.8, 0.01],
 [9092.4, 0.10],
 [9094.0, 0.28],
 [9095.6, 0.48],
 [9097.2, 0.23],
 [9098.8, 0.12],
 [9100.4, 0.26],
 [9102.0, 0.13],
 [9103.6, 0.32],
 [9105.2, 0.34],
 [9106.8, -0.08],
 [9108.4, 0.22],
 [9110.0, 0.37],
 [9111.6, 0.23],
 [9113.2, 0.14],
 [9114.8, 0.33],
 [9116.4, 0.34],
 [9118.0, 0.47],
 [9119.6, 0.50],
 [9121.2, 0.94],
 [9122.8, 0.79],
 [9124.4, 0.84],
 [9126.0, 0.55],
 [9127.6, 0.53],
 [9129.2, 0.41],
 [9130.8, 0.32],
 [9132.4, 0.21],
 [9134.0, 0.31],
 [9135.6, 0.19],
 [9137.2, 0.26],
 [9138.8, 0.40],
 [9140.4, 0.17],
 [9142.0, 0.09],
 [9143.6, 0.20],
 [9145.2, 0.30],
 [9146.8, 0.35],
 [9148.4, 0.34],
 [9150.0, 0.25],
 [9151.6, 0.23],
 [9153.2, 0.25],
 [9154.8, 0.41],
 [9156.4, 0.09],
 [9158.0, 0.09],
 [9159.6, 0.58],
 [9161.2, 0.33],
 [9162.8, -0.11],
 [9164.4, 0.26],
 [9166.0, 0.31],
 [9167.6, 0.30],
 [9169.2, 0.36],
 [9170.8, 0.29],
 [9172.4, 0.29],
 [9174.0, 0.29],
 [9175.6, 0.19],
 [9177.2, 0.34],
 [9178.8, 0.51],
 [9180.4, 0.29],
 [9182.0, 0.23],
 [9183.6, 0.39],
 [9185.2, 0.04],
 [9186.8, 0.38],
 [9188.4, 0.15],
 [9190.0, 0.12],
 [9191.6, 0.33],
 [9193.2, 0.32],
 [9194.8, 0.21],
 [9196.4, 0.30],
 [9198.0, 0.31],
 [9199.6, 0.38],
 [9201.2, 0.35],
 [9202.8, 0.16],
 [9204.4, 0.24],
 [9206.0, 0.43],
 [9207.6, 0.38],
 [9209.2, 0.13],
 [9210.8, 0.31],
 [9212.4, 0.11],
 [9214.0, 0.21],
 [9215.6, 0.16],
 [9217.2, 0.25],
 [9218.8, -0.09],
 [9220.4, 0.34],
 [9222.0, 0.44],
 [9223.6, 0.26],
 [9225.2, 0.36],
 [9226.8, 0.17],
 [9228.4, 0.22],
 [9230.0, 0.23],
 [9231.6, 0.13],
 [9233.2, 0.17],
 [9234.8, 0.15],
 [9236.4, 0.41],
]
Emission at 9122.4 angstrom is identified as Hgamma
